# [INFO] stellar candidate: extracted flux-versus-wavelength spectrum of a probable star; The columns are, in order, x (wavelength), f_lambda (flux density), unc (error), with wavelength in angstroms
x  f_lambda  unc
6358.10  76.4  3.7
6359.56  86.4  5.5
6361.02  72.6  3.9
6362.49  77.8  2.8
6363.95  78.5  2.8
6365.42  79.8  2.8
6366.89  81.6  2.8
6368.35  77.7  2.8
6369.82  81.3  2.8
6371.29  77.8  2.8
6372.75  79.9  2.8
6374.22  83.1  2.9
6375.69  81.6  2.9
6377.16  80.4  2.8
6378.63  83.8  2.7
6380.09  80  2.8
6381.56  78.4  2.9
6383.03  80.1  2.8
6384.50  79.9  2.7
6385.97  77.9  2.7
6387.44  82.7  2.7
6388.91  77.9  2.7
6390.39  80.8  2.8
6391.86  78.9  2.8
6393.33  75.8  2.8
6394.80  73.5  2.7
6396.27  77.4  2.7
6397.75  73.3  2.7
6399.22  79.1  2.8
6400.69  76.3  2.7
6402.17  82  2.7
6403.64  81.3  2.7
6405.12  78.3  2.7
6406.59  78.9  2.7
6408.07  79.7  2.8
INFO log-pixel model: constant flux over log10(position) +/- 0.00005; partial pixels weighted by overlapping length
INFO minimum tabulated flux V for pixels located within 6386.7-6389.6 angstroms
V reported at 77.9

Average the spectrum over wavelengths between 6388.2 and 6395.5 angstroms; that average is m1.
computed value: 77.4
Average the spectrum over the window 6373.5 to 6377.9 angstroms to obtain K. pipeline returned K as 81.6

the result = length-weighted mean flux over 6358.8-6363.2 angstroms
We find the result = 79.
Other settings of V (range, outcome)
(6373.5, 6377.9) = 80.4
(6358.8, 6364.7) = 72.6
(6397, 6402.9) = 73.3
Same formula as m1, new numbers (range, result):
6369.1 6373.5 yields 79.7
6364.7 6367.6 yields 80.6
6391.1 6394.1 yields 77.5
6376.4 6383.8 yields 80.6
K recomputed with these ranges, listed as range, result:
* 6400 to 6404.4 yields 79.8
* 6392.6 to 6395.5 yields 74.7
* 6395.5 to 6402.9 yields 77.6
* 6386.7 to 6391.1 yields 80.3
